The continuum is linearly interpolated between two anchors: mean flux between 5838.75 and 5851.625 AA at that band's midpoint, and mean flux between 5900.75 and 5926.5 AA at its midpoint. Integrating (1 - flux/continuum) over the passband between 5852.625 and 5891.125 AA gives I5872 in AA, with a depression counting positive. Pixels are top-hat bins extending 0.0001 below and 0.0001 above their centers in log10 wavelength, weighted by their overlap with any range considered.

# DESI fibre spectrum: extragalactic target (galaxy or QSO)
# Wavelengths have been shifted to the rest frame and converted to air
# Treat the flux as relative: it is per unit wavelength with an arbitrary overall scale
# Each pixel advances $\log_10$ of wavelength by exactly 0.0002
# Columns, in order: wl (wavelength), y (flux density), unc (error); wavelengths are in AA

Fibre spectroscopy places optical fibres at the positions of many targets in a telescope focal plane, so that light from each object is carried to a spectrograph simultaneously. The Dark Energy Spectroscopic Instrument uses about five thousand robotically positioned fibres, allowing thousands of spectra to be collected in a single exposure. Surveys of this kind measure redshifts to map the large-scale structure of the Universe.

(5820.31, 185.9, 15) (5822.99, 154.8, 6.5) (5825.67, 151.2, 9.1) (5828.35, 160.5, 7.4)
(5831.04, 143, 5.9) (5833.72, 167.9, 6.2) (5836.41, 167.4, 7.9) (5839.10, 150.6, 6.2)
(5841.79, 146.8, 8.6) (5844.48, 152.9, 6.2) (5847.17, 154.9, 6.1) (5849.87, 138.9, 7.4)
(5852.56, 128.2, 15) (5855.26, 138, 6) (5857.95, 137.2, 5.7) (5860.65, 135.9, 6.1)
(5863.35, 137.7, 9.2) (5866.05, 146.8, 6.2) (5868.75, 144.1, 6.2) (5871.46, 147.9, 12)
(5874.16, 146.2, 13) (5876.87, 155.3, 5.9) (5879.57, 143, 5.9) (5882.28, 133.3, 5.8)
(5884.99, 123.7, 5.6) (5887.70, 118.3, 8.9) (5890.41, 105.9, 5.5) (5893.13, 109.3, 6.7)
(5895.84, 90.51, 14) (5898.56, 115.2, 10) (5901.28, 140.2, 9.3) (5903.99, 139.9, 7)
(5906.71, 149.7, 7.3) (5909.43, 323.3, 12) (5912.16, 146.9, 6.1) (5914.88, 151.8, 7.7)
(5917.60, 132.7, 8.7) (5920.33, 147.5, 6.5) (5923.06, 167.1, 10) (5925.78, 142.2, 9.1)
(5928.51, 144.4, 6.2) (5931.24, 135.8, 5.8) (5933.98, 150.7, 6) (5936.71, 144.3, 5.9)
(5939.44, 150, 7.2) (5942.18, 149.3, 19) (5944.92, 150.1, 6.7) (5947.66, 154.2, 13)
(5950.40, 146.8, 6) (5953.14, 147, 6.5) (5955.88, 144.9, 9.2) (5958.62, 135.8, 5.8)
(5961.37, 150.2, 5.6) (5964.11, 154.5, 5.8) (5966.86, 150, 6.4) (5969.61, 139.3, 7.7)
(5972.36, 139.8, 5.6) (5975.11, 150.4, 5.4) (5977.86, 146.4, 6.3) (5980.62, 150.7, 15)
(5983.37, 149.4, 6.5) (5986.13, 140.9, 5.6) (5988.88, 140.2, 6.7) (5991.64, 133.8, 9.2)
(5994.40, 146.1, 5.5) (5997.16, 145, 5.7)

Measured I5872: 4.4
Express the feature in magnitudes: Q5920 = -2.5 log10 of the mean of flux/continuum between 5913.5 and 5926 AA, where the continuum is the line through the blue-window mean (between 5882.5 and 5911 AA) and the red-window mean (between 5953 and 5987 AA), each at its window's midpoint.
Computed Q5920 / -0.045 mag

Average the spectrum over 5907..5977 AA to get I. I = 154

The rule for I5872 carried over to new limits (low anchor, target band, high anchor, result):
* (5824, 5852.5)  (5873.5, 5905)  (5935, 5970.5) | 5.05 AA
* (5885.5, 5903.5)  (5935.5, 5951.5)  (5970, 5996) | -2.21 AA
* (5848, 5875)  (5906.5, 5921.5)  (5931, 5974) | -3.51 AA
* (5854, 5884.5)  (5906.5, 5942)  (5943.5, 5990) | -3.93 AA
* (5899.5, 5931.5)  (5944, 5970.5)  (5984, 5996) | 0.37 AA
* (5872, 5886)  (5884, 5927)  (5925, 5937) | -0.55 AA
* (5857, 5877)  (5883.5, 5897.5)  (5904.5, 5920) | 4.39 AA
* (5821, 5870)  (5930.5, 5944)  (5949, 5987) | 0.01 AA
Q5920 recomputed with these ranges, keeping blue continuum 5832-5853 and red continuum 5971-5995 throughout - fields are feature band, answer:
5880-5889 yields 0.178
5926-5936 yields 0.026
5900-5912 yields -0.237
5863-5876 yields 0.036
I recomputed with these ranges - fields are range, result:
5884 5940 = 144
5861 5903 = 131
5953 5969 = 147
